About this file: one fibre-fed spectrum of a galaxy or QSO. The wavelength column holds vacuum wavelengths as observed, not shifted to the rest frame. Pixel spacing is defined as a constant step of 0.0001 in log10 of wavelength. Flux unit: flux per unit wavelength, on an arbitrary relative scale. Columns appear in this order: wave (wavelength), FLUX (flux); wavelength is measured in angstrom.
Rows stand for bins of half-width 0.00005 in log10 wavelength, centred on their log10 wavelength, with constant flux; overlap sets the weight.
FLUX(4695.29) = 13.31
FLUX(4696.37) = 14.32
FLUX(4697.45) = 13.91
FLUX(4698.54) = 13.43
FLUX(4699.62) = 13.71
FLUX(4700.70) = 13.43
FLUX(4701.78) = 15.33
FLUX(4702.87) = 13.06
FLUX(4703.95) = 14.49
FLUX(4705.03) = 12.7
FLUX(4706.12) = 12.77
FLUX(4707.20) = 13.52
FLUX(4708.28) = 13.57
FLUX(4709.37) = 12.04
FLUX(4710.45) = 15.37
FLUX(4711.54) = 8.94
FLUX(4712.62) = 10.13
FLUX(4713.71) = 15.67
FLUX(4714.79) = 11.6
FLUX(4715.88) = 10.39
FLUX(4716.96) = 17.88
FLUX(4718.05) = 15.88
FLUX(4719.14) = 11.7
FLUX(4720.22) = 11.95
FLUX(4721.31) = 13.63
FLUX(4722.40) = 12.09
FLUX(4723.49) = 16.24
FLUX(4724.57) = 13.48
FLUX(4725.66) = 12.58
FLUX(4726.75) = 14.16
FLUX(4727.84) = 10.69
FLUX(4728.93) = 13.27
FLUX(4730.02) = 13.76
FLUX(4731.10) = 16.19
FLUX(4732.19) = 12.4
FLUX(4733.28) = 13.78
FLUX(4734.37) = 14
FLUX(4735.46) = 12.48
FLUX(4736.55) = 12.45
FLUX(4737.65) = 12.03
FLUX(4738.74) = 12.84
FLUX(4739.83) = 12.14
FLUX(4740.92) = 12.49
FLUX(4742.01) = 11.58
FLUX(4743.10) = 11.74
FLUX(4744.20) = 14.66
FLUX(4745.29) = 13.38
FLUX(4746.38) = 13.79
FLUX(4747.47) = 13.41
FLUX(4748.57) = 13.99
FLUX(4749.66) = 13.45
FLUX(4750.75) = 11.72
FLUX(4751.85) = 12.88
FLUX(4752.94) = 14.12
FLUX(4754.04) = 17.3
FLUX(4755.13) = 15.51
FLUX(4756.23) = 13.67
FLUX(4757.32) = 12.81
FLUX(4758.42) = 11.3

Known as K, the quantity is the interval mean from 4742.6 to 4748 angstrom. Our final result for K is 13.4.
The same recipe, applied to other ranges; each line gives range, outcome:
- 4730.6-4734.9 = 14.1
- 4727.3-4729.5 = 12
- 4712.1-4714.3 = 12.9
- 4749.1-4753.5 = 13.1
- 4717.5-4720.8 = 13.2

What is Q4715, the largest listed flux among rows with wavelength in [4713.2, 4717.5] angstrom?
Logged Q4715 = 17.88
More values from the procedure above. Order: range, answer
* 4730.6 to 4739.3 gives 16.19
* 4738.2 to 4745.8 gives 14.66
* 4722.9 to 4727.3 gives 16.24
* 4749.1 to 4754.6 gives 17.3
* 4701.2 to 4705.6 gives 15.33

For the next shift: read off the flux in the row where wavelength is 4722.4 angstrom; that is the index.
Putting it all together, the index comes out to 12.09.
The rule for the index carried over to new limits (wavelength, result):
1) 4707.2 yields 13.52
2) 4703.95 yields 14.49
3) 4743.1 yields 11.74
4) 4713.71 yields 15.67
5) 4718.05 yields 15.88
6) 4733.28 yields 13.78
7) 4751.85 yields 12.88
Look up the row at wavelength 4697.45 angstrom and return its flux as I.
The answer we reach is 13.91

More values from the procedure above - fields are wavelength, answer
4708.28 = 13.57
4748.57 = 13.99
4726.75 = 14.16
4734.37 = 14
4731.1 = 16.19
